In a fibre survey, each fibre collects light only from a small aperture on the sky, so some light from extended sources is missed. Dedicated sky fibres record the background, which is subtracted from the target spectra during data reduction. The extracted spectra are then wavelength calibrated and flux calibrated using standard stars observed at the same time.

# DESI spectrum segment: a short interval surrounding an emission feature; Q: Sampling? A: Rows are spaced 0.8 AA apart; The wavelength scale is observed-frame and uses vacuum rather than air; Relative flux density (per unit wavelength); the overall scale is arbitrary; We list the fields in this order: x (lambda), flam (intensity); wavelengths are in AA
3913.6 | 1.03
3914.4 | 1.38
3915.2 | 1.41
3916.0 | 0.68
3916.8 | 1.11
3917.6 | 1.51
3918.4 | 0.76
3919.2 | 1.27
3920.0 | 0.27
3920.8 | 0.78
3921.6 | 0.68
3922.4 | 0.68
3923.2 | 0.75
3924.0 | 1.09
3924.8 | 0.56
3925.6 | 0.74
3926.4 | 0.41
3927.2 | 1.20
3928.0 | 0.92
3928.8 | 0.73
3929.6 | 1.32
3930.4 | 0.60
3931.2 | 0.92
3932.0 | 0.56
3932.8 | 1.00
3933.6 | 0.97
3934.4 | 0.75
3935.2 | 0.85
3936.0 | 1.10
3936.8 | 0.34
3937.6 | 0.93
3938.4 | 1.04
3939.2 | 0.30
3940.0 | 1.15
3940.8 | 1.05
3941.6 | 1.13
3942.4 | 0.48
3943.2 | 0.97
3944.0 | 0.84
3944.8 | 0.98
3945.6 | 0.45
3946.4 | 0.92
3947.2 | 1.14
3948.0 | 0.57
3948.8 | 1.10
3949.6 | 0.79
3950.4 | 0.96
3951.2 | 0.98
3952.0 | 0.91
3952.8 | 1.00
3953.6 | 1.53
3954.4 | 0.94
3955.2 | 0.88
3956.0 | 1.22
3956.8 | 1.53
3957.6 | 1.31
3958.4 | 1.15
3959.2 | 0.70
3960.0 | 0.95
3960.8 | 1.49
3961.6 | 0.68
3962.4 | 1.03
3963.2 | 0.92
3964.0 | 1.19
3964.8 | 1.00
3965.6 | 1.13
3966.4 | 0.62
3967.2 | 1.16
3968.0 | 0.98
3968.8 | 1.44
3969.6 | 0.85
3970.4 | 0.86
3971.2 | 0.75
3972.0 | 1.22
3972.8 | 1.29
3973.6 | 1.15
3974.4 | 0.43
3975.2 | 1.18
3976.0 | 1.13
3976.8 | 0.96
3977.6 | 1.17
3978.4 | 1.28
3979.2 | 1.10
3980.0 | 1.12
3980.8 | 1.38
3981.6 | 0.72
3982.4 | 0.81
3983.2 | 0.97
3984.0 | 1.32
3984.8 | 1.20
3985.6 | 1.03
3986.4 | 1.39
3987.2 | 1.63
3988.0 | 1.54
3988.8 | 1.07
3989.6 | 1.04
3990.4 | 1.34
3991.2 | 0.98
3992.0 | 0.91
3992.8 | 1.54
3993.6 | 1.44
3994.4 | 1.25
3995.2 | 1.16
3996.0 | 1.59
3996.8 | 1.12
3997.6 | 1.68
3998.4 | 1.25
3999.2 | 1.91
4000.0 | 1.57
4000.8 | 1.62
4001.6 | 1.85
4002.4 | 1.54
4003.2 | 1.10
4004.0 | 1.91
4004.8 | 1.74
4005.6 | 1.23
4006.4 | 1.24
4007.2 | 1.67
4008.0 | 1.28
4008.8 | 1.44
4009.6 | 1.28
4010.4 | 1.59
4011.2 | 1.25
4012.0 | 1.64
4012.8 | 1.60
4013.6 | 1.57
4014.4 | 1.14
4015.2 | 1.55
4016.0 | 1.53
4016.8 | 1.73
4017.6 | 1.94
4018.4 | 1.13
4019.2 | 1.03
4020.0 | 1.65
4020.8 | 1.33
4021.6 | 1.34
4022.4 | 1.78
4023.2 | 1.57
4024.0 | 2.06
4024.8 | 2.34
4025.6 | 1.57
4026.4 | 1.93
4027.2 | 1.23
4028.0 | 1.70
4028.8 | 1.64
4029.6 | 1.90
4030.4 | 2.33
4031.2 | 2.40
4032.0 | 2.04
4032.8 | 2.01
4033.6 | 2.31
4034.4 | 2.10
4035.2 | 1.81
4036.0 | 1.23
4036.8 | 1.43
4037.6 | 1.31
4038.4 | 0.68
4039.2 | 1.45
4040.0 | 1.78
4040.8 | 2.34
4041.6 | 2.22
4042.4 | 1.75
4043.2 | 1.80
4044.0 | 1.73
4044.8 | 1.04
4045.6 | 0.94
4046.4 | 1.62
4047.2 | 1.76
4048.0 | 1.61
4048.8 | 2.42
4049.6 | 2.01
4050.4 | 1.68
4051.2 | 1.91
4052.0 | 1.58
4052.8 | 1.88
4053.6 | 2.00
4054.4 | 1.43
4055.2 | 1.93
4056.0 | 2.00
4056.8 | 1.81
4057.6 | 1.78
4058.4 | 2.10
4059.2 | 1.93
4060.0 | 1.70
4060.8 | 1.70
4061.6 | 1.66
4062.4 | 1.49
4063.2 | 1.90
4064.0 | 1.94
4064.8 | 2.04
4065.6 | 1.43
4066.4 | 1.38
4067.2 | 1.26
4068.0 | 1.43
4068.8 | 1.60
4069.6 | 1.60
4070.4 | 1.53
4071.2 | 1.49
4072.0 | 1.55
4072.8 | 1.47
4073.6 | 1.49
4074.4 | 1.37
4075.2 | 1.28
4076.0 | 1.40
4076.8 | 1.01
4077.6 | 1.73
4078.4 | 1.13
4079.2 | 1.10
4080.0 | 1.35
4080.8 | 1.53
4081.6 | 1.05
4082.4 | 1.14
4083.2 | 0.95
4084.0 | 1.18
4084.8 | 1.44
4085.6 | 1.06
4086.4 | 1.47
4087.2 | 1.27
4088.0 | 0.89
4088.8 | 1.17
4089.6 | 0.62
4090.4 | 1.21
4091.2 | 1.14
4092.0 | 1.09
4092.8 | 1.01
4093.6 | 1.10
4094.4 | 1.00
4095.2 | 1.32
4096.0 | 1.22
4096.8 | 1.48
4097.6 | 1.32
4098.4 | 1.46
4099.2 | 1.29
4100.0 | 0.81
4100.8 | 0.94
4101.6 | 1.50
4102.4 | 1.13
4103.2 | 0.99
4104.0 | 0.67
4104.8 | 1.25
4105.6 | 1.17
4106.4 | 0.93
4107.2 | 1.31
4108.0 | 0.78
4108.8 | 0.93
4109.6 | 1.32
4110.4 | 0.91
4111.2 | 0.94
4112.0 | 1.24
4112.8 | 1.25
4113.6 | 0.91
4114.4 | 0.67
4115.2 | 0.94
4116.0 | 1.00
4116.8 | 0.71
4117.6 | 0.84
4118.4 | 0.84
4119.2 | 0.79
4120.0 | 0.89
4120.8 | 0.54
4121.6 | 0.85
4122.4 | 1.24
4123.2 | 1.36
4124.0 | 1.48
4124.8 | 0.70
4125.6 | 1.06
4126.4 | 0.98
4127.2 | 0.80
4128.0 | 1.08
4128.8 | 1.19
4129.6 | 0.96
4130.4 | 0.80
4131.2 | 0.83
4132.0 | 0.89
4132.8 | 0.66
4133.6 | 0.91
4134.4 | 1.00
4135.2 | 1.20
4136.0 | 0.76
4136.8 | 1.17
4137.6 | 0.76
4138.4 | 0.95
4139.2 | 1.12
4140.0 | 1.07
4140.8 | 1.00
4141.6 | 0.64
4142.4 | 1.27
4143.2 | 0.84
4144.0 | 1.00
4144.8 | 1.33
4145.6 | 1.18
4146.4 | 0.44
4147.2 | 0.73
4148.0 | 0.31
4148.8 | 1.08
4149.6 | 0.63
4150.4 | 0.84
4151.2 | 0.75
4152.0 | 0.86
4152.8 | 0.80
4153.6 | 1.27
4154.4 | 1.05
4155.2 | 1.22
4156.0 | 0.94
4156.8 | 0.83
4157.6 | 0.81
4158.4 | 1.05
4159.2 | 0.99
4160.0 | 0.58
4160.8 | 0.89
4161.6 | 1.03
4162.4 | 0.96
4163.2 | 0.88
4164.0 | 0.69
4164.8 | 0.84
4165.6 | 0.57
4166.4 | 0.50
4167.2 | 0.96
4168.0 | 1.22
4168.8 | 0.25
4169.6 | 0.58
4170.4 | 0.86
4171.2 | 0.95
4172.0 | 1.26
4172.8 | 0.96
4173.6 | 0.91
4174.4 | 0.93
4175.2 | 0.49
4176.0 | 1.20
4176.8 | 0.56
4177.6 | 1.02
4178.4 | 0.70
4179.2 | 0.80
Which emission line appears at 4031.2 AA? C IV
